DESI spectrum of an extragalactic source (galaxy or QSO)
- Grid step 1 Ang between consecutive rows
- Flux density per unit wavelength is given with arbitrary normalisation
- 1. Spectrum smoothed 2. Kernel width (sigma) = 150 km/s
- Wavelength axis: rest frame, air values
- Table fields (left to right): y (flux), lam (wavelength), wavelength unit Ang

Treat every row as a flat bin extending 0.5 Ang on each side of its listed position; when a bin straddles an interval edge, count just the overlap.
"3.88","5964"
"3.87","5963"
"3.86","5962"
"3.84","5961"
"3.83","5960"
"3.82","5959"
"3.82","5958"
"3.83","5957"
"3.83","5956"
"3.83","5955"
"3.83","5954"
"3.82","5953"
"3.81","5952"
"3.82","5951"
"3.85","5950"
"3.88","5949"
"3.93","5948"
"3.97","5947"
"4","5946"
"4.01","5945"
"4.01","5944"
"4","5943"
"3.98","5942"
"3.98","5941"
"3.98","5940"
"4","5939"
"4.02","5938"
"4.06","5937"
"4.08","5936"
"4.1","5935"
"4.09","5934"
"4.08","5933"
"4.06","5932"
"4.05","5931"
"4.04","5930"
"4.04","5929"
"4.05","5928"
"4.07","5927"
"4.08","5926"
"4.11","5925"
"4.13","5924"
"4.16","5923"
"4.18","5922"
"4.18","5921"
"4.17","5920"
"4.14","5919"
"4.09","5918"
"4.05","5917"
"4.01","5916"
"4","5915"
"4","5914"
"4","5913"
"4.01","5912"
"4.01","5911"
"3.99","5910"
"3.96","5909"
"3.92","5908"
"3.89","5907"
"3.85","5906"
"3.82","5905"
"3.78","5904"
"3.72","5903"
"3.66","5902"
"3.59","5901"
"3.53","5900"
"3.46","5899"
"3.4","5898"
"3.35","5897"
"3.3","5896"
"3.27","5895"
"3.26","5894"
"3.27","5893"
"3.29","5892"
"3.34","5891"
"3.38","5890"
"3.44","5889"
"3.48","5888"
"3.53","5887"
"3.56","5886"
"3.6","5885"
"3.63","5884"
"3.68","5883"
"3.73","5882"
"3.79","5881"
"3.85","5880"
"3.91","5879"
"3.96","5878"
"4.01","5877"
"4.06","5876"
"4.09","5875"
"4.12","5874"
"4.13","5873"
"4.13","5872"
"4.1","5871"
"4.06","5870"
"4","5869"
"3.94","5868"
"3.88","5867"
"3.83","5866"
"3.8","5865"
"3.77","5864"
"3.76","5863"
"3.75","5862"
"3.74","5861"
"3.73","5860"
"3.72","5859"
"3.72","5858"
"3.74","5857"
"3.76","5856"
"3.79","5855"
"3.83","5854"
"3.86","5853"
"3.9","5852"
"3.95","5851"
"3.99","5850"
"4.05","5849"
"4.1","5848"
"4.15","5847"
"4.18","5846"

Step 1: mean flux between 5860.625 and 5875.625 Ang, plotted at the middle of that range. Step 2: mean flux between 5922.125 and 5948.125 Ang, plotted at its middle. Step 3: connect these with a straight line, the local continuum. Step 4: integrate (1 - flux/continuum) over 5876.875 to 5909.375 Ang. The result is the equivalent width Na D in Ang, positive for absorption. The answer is 3.06 Ang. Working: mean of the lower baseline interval 3.94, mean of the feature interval 3.61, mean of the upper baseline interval 4.05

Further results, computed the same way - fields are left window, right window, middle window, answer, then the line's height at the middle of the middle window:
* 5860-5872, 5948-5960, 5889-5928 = 0.6 Ang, 3.86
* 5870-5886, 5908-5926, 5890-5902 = 1.8 Ang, 3.98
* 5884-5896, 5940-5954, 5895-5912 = -0.8 Ang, 3.53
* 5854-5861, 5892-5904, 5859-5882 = -1.7 Ang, 3.65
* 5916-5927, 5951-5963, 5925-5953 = -0.2 Ang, 3.98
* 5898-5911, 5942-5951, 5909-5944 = -1.8 Ang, 3.86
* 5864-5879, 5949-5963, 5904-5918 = -0.1 Ang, 3.92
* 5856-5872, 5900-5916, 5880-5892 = 0.9 Ang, 3.86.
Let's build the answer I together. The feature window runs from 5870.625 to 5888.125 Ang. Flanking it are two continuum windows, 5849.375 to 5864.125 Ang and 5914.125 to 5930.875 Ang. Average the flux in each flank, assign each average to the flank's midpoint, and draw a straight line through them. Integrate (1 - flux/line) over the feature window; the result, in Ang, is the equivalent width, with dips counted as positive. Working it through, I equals 0.2 Ang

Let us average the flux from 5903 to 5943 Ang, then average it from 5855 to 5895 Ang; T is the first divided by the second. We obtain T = 1.07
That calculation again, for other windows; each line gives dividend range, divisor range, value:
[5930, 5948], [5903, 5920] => 1.01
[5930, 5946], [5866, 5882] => 1.01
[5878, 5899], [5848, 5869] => 0.92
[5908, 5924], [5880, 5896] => 1.16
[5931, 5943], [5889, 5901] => 1.20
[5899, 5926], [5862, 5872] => 1.01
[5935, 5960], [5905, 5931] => 0.97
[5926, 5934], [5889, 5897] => 1.23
